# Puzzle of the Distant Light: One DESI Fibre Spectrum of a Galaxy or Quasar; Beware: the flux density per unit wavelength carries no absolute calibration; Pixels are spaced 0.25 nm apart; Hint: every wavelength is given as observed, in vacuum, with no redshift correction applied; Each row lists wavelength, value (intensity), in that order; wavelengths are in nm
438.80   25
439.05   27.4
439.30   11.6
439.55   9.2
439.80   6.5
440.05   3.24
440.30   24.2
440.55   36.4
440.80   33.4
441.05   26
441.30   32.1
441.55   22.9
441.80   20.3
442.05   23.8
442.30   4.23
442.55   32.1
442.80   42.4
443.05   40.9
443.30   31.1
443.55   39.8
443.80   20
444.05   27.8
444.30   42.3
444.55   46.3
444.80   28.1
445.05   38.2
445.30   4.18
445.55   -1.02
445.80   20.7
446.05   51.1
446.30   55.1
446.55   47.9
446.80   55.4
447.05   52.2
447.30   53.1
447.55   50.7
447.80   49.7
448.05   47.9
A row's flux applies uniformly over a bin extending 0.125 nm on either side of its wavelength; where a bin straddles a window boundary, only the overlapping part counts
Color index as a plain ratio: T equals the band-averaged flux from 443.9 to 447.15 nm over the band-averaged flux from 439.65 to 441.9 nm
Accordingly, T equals 1.6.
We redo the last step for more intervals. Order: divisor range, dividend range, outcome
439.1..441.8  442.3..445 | 1.63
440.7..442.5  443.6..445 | 1.43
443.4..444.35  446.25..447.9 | 1.64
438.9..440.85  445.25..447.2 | 2.01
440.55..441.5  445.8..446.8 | 1.57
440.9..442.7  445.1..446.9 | 1.42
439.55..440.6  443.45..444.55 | 2.22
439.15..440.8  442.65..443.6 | 2.28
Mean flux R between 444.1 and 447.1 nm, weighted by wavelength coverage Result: 36.1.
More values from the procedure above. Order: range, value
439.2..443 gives 22.3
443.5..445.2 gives 34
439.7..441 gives 21.3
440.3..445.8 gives 27.9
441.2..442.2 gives 24.1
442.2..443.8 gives 31.3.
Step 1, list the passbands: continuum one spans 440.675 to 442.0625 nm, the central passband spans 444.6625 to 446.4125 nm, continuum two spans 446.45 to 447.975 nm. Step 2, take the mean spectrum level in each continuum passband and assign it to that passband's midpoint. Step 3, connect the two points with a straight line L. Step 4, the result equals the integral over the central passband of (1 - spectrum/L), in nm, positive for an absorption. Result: 0.66 nm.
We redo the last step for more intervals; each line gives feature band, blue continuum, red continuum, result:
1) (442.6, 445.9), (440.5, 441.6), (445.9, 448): 0.90 nm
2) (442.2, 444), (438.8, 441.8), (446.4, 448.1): 0.17 nm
